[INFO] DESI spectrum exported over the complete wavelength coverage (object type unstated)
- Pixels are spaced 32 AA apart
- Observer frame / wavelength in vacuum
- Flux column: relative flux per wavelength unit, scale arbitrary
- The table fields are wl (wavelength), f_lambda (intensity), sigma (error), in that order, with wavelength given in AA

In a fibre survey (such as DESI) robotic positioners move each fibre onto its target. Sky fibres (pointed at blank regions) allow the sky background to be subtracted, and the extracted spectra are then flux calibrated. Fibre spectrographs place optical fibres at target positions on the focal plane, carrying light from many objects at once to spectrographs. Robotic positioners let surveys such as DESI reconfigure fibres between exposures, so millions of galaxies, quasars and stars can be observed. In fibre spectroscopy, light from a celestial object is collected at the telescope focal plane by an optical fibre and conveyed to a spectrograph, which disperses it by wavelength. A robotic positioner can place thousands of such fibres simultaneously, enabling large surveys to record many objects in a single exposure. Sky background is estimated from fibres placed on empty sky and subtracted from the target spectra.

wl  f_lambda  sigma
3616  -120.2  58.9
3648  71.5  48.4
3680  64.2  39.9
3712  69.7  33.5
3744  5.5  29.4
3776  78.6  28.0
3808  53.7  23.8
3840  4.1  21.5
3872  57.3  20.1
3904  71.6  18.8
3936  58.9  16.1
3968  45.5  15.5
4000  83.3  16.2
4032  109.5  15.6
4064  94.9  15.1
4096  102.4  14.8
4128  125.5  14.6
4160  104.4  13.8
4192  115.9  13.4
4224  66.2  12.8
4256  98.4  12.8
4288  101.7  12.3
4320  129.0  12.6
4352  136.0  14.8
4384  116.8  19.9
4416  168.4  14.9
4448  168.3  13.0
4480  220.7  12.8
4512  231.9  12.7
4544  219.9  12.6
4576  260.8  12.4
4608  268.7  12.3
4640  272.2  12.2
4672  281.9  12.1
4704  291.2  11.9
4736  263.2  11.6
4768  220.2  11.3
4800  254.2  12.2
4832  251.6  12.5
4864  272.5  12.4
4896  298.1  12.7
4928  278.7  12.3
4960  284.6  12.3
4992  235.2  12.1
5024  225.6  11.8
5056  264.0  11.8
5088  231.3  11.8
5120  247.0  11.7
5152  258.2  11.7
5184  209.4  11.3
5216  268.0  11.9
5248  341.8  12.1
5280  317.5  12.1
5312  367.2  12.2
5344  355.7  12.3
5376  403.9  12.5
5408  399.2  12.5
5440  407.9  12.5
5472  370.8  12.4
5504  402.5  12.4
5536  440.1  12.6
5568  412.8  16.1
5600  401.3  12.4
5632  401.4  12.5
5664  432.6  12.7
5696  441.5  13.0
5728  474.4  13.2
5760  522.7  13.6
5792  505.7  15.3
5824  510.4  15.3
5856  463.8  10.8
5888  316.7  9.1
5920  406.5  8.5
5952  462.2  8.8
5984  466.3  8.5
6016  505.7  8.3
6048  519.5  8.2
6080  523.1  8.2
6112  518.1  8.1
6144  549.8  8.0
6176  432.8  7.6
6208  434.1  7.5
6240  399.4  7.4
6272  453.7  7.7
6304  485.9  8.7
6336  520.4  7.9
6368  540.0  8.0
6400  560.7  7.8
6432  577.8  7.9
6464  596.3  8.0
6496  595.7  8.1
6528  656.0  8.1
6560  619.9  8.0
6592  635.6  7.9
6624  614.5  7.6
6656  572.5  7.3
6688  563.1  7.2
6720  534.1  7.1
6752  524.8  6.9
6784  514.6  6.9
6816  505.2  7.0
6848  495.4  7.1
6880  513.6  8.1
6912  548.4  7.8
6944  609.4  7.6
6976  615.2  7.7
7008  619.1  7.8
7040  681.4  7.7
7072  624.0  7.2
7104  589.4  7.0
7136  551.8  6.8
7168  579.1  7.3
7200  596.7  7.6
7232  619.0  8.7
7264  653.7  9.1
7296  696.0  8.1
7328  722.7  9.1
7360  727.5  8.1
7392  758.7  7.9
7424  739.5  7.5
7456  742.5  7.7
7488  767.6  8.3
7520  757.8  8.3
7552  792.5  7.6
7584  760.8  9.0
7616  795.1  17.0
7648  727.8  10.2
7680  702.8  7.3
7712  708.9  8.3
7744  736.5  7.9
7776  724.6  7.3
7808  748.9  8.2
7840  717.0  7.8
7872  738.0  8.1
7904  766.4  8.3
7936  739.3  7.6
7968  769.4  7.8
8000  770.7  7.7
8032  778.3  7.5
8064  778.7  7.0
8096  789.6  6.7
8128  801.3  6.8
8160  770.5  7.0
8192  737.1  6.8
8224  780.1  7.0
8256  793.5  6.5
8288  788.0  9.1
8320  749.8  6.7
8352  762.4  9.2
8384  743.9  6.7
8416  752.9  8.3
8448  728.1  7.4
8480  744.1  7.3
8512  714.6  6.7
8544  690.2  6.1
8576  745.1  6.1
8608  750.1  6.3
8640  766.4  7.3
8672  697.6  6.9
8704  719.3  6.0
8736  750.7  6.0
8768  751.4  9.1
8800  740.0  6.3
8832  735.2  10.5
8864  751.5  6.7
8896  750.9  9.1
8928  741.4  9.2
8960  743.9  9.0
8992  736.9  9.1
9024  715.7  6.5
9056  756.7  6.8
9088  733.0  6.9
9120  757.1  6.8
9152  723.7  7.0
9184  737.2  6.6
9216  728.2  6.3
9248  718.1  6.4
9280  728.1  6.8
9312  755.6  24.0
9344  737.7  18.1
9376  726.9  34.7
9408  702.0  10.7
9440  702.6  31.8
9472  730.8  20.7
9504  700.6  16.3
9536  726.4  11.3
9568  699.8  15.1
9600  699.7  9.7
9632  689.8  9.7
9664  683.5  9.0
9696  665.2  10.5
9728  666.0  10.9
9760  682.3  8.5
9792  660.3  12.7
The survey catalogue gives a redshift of 0.00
